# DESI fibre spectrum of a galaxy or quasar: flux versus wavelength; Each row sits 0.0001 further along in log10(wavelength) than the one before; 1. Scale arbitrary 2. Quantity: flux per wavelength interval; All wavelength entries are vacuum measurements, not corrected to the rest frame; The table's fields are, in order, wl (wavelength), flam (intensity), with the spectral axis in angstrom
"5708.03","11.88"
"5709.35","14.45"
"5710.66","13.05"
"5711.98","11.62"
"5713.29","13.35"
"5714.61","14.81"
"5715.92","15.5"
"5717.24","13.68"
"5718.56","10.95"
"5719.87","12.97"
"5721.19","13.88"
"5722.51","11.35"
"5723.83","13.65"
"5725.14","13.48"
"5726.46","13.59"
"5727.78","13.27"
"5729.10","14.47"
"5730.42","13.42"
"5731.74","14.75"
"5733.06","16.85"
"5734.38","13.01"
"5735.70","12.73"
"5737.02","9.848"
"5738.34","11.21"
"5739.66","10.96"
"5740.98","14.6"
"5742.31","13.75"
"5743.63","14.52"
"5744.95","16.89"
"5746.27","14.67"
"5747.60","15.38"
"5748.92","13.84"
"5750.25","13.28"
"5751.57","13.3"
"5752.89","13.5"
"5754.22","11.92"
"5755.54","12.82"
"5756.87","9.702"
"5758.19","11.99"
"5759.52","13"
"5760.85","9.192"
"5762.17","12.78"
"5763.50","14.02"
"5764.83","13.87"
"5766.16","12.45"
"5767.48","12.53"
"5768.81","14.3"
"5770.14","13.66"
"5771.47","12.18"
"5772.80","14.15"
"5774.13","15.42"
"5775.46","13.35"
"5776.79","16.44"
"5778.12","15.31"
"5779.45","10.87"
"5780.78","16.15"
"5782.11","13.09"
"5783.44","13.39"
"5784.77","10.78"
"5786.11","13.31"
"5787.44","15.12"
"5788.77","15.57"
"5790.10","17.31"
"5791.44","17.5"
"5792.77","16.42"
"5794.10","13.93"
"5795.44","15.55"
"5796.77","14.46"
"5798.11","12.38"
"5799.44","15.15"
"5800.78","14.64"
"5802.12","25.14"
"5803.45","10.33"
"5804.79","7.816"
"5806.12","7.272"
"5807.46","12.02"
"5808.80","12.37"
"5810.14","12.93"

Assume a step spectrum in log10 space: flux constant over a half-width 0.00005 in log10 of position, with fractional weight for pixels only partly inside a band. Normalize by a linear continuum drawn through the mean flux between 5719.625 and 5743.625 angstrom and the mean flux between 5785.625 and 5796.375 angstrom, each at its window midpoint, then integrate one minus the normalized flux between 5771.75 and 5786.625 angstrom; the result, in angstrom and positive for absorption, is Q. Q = 1.3 angstrom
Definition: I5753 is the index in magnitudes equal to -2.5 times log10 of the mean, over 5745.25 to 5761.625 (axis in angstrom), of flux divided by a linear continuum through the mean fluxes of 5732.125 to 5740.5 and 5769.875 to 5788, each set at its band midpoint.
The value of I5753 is 0.02 mag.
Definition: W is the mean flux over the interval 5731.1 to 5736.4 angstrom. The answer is 14.3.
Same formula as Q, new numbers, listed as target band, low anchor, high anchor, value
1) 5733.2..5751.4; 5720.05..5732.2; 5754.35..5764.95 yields -1.1 angstrom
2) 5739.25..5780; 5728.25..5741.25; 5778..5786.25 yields -0.8 angstrom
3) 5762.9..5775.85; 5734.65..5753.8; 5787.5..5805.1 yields 0.6 angstrom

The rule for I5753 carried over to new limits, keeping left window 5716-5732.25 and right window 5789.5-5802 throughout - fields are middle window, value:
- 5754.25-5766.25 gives 0.19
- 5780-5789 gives 0.11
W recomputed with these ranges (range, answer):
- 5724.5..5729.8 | 13.7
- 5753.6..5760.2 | 11.9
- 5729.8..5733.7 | 15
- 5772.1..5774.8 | 14.7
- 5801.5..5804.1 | 17.7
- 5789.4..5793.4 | 17.1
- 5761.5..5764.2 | 13.4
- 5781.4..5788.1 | 13.2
